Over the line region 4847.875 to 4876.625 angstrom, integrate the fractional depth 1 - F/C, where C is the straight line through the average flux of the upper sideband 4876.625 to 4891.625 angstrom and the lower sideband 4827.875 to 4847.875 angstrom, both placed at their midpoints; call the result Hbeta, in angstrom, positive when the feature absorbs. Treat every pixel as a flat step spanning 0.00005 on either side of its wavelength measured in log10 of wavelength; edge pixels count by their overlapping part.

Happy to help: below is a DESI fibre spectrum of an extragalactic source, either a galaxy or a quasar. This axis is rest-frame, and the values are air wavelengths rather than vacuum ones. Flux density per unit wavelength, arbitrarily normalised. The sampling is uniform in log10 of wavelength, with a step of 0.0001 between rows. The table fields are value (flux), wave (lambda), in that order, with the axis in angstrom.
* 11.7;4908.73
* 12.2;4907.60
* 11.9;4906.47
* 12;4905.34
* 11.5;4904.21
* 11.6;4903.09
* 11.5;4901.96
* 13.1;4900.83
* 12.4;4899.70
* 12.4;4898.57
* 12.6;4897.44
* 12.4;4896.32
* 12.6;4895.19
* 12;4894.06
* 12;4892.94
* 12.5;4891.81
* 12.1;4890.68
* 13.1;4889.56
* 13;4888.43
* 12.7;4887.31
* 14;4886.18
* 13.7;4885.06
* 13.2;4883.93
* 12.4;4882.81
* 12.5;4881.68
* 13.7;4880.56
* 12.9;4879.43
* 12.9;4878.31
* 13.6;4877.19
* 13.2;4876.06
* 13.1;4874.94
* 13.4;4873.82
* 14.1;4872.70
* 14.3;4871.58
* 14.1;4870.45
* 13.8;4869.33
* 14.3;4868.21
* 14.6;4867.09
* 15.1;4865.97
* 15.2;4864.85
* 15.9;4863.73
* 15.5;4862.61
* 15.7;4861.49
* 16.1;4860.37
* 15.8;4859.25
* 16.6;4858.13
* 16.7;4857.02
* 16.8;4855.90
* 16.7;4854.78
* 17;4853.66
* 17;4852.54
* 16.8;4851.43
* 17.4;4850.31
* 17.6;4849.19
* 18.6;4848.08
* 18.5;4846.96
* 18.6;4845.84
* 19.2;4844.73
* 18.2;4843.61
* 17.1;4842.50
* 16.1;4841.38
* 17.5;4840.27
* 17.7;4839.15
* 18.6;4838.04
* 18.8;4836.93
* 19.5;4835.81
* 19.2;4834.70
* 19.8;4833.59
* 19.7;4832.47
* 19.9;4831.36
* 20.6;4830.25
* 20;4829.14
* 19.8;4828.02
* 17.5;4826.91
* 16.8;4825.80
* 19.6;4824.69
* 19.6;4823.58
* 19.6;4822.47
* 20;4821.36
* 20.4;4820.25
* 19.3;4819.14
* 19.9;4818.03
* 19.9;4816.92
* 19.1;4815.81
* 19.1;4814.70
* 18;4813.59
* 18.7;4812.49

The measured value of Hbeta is 0.4 angstrom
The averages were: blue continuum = 18.8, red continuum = 13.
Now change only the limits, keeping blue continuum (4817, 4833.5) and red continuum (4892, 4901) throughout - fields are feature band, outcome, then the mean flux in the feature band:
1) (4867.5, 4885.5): 1.17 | 13.5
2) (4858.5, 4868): 0.15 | 15.5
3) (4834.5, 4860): -0.46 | 17.6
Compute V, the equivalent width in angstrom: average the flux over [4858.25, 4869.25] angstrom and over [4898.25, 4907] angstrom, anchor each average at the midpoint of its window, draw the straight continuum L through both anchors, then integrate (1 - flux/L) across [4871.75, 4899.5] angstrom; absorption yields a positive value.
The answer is 1.1 angstrom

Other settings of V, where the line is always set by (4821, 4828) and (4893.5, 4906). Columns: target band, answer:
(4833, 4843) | -0.3 angstrom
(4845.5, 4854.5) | -0.5 angstrom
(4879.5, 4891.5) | 0.4 angstrom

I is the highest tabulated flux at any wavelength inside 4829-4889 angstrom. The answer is 20.6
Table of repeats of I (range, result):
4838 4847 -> 19.2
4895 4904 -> 13.1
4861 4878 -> 15.9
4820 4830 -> 20.4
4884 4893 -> 14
